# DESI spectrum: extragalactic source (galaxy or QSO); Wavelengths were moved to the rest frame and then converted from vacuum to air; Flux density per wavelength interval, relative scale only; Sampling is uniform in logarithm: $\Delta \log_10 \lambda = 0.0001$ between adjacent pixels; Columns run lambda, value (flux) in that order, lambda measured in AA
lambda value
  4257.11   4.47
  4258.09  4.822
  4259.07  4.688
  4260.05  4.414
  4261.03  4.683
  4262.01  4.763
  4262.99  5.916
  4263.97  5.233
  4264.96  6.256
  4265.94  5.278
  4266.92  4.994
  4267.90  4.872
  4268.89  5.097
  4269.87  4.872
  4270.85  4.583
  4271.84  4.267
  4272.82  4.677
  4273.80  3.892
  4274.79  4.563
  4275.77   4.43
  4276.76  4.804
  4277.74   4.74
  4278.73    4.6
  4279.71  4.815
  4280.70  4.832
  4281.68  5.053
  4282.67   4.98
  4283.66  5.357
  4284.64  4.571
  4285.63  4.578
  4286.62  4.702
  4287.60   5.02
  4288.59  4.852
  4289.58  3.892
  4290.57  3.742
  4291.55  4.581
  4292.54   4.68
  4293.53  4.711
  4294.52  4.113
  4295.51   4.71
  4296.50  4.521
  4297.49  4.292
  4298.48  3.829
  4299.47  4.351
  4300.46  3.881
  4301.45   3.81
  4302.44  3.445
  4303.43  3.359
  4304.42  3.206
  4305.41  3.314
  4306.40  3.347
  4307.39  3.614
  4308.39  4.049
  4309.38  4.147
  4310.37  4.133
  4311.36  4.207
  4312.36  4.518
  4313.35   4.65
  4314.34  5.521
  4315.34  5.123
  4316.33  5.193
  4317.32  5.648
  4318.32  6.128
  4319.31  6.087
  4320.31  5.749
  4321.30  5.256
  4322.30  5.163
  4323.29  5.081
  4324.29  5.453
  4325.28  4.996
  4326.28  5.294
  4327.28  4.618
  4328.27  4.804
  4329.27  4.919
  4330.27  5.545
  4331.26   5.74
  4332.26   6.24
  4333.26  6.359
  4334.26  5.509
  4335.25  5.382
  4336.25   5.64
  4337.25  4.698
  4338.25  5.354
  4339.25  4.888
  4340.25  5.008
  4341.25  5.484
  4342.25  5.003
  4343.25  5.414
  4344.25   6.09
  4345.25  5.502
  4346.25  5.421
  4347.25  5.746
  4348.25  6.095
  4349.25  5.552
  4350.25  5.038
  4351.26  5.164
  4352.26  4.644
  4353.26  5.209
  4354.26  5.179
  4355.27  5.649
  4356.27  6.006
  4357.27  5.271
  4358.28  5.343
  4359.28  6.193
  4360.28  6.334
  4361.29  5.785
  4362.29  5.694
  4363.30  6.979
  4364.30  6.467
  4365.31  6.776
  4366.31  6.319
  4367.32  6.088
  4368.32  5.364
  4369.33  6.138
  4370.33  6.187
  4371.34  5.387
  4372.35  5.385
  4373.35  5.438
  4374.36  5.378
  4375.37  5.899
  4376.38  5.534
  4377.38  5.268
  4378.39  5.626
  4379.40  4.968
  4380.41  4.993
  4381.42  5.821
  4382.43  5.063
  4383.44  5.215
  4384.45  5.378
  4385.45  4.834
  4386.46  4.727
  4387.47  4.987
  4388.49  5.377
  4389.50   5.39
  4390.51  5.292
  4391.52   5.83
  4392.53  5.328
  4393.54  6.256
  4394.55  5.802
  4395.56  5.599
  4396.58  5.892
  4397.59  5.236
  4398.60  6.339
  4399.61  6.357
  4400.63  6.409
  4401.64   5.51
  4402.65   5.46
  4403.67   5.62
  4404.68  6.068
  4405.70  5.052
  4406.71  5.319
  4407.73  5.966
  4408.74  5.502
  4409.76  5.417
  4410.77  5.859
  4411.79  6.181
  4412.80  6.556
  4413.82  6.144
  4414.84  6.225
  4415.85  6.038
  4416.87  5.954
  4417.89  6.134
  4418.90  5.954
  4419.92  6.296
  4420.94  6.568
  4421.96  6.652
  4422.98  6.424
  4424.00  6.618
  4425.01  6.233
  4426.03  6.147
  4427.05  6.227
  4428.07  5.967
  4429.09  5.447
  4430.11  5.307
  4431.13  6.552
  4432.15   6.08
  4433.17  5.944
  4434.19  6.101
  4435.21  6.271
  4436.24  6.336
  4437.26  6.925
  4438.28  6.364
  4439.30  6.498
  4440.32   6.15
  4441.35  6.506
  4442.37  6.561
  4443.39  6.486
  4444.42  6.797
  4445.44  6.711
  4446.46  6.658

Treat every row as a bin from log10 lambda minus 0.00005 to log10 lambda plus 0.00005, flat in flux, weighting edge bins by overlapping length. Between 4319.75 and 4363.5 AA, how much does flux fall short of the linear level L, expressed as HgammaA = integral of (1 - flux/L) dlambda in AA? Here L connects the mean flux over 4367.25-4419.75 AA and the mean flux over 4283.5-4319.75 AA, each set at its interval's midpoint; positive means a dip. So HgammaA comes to -4.43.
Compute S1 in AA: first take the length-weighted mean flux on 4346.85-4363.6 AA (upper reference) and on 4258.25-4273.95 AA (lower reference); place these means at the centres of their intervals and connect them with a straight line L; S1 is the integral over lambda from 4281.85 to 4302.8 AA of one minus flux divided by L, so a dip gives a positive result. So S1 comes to 2.9 AA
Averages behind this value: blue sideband 4.93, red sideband 5.62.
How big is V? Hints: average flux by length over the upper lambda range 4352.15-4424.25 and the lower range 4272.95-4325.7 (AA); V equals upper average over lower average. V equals 1.26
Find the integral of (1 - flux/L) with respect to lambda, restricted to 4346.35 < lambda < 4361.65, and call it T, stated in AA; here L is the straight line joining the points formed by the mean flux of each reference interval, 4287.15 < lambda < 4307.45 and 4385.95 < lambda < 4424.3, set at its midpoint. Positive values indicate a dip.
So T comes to -1.65 AA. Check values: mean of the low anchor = 4.07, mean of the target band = 5.54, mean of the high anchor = 5.85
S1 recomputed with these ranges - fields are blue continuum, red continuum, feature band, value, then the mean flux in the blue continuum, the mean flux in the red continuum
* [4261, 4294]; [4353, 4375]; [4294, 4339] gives 4.3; 4.79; 5.85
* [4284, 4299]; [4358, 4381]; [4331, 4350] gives -0.8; 4.46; 5.81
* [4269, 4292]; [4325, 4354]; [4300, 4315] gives 3.1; 4.64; 5.36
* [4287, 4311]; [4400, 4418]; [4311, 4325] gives -2.9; 4.07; 5.85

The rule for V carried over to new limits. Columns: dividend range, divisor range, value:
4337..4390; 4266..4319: 1.23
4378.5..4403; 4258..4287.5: 1.14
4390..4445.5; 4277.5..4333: 1.29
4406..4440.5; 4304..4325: 1.29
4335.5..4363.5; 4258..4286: 1.13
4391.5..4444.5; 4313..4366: 1.10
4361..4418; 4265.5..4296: 1.22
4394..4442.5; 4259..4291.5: 1.26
